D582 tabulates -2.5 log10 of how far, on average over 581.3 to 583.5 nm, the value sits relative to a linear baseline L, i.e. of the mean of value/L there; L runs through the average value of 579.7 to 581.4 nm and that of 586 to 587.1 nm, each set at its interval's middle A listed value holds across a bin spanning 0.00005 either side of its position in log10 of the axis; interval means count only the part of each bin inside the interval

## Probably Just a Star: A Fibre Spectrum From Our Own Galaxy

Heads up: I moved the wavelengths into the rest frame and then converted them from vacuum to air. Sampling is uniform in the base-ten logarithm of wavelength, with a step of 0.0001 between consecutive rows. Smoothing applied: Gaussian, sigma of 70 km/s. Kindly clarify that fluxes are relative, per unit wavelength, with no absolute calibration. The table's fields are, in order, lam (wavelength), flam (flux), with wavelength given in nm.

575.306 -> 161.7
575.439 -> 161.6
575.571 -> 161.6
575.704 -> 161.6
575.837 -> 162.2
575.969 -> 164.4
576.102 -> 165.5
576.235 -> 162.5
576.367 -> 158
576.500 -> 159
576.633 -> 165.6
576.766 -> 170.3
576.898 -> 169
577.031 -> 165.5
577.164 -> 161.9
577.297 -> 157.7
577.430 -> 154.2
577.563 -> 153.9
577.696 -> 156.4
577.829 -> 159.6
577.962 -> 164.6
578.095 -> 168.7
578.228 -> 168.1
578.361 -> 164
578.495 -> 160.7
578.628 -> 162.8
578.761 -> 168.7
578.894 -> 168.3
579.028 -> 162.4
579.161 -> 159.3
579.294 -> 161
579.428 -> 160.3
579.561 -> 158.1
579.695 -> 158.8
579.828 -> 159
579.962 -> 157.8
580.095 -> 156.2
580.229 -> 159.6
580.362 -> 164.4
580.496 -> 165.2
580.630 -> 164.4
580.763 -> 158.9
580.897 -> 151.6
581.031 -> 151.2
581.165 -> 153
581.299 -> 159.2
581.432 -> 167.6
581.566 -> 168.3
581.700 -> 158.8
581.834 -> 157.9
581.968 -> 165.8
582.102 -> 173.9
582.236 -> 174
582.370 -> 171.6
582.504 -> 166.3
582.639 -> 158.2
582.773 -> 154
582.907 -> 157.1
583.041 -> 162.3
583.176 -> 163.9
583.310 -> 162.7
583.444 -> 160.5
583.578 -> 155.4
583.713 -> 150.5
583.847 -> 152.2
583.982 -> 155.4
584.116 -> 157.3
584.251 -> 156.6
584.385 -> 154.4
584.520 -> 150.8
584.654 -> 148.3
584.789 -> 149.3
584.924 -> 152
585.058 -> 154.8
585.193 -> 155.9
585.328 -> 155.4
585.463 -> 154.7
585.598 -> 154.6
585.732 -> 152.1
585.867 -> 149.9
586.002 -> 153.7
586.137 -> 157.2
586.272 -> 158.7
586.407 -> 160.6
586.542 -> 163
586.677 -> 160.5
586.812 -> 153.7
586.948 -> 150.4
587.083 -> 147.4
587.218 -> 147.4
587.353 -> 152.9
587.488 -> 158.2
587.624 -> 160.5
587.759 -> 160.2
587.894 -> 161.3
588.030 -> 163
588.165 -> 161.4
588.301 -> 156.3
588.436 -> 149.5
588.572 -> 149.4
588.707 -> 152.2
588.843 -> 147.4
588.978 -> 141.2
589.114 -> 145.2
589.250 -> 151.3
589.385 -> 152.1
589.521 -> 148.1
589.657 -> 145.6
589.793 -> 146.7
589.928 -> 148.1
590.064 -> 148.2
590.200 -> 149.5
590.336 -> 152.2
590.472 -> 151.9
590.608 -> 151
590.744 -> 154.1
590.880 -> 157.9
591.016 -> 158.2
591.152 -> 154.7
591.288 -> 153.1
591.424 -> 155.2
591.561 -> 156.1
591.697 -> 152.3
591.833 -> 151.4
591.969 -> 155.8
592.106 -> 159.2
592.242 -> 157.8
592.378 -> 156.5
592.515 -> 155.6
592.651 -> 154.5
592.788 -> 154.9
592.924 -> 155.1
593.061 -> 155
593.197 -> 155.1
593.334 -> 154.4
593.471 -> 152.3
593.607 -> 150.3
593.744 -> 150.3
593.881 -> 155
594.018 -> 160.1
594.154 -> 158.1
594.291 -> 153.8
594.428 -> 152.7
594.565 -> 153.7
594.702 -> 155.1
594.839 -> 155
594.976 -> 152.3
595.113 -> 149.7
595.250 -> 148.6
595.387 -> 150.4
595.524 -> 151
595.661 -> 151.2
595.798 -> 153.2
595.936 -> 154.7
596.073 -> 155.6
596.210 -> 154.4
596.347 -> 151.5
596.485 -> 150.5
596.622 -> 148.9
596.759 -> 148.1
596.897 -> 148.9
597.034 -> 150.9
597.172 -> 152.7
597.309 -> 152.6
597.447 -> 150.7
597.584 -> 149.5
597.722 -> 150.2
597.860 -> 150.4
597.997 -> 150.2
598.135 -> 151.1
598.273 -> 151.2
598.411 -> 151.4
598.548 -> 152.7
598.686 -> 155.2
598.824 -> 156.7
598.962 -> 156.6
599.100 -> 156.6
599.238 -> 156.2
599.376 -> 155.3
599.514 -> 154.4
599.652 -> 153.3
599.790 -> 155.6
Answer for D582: -0.04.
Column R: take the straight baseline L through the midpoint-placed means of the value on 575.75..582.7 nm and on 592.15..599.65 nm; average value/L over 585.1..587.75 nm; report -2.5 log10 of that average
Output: 0.02 mag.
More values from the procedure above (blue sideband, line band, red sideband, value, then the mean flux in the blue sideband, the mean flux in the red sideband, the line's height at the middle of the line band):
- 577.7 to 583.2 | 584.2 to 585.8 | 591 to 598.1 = 0.04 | 162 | 153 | 159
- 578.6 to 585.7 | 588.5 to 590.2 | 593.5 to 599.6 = 0.06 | 159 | 153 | 156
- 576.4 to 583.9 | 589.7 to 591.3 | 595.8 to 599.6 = 0.03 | 161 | 152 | 156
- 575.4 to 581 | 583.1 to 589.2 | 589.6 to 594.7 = 0.02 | 162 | 154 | 157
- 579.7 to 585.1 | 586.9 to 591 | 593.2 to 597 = 0.03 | 159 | 153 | 156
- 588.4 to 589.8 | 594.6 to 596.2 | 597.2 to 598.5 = -0.02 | 148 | 151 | 150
